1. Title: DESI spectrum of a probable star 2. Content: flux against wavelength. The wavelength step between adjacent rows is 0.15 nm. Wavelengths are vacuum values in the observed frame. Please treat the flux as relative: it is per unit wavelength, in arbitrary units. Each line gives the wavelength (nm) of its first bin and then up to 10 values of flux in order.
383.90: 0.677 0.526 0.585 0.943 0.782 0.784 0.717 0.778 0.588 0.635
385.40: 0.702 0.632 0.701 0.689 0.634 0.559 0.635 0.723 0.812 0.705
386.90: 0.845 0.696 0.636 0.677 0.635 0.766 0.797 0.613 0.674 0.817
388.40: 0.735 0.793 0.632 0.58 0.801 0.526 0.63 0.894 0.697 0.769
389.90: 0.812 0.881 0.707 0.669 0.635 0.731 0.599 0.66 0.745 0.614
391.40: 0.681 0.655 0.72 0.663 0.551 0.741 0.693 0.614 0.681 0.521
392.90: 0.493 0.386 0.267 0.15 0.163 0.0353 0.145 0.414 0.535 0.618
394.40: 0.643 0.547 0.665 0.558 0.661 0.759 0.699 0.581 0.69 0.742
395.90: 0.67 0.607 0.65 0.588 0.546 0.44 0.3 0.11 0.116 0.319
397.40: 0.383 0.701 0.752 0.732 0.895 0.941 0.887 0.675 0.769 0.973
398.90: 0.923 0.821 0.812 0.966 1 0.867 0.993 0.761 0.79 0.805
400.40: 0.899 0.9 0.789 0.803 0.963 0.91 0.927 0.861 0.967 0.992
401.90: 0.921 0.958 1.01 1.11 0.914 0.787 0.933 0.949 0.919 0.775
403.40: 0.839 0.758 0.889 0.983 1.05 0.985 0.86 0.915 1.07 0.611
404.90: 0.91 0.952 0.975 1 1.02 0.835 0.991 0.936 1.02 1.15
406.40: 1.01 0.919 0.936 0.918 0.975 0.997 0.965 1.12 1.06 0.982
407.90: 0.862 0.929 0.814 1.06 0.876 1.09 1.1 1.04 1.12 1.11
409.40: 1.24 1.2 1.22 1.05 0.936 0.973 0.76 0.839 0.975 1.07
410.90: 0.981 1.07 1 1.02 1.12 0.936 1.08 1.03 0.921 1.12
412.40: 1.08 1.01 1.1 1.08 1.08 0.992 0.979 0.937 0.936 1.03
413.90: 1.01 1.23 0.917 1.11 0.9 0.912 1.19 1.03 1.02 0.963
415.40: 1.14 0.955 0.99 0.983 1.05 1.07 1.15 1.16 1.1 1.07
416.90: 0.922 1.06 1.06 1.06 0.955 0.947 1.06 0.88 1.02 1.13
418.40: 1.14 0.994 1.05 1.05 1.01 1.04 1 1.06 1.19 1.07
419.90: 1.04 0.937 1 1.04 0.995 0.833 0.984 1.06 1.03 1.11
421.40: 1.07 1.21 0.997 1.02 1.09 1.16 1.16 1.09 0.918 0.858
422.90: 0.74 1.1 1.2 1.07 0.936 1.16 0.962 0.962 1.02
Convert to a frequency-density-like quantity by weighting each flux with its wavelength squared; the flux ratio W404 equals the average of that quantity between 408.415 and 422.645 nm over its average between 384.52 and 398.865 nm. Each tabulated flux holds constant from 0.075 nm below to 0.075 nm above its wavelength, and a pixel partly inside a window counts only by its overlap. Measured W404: 1.9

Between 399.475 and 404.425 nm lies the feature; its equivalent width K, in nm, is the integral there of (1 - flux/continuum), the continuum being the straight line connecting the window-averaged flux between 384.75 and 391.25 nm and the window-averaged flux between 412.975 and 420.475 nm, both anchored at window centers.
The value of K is -0.25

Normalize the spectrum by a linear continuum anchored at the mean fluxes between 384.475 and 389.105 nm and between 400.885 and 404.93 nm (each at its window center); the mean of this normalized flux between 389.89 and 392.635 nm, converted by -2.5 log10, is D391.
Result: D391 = 0.114 mag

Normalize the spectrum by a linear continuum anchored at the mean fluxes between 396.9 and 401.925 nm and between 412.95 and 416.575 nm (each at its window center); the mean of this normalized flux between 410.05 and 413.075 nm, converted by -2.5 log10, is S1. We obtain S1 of -0.03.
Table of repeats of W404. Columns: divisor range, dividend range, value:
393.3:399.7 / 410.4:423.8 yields 1.88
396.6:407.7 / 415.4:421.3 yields 1.29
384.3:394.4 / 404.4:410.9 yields 1.70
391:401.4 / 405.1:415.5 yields 1.68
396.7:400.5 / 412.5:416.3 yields 1.53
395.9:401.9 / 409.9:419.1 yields 1.47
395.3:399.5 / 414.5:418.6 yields 1.73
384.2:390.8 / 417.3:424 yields 1.71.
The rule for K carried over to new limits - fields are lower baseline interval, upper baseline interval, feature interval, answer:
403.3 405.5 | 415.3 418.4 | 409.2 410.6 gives -0.09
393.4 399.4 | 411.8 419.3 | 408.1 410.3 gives -0.39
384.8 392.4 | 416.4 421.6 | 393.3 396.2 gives 0.91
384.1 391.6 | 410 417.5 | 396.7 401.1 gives 0.51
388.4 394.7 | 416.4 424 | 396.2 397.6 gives 0.58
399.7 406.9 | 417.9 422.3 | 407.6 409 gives -0.03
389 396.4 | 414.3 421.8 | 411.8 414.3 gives -0.21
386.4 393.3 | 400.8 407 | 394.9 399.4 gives 0.87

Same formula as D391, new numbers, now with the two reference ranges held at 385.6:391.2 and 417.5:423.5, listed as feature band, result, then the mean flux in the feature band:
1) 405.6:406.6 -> -0.12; 0.985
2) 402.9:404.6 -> -0.06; 0.909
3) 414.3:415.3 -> -0.05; 1.02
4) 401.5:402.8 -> -0.13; 0.954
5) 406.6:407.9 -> -0.10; 0.985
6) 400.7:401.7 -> -0.08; 0.899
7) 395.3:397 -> 0.38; 0.552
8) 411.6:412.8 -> -0.10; 1.04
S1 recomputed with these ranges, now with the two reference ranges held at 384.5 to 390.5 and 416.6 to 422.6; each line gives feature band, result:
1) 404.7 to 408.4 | -0.06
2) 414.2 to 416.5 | -0.04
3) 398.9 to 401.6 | -0.05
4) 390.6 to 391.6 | 0.12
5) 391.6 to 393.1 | 0.23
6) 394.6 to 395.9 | 0.18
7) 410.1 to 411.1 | 0.00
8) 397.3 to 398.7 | 0.10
